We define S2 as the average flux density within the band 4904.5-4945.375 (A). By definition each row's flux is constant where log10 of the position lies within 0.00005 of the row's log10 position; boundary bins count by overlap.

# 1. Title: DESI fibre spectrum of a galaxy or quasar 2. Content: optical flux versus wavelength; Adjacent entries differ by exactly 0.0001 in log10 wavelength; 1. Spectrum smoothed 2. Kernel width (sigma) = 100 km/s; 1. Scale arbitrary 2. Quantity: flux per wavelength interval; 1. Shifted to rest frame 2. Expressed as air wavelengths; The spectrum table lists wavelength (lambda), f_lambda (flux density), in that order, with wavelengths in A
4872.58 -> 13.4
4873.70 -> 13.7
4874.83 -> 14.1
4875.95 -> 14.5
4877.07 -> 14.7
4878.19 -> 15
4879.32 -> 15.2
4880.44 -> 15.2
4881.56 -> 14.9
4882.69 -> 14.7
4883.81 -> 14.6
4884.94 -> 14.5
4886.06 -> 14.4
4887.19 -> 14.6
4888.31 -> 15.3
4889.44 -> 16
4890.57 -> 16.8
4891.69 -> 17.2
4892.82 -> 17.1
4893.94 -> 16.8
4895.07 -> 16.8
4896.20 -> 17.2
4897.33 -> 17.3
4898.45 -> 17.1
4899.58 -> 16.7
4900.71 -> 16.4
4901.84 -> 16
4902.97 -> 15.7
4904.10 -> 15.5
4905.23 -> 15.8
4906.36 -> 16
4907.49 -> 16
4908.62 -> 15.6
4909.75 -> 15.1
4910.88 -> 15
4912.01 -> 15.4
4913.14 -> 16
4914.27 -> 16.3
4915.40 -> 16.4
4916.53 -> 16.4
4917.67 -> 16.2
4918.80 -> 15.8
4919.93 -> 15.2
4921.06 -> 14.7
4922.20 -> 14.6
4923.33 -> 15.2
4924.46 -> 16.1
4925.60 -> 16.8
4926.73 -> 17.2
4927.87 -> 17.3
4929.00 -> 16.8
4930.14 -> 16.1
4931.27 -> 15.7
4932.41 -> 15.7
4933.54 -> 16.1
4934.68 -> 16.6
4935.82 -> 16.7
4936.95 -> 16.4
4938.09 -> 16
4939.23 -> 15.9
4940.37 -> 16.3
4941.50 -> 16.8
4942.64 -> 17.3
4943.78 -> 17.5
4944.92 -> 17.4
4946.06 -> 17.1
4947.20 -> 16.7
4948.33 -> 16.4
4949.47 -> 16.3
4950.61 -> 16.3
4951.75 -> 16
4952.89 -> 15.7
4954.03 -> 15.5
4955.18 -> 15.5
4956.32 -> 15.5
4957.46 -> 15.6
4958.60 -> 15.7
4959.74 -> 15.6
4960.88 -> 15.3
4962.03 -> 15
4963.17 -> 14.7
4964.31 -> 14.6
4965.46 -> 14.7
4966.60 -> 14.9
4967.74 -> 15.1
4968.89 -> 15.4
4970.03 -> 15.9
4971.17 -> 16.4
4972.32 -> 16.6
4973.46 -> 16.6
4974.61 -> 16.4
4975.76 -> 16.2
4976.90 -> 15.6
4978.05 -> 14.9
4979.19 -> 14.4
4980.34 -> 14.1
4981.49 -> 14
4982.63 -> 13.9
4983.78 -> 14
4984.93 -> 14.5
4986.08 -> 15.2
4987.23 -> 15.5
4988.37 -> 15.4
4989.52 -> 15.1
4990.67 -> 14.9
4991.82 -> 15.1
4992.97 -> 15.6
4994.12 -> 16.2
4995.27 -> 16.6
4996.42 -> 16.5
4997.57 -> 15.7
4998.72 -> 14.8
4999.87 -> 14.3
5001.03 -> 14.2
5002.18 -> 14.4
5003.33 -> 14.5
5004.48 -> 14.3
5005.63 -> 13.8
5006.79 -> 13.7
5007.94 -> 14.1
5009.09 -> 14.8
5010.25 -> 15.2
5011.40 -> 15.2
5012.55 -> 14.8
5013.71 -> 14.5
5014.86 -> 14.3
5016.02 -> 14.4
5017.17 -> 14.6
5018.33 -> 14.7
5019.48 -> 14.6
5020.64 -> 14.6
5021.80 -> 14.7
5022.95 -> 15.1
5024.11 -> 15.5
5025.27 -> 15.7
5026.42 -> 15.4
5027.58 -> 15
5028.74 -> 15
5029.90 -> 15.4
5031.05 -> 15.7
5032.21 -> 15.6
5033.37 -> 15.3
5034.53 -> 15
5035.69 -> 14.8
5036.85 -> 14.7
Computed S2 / 16.1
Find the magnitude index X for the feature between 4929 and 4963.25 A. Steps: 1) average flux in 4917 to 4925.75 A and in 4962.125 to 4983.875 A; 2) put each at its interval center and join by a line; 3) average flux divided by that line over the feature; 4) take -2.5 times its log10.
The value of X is -0.053 mag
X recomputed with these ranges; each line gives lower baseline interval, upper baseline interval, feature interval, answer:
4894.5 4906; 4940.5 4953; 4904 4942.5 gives 0.04 mag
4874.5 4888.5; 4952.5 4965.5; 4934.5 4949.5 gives -0.10 mag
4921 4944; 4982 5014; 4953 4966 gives 0.03 mag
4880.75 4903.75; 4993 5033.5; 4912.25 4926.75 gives -0.01 mag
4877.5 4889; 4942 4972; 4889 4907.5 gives -0.10 mag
